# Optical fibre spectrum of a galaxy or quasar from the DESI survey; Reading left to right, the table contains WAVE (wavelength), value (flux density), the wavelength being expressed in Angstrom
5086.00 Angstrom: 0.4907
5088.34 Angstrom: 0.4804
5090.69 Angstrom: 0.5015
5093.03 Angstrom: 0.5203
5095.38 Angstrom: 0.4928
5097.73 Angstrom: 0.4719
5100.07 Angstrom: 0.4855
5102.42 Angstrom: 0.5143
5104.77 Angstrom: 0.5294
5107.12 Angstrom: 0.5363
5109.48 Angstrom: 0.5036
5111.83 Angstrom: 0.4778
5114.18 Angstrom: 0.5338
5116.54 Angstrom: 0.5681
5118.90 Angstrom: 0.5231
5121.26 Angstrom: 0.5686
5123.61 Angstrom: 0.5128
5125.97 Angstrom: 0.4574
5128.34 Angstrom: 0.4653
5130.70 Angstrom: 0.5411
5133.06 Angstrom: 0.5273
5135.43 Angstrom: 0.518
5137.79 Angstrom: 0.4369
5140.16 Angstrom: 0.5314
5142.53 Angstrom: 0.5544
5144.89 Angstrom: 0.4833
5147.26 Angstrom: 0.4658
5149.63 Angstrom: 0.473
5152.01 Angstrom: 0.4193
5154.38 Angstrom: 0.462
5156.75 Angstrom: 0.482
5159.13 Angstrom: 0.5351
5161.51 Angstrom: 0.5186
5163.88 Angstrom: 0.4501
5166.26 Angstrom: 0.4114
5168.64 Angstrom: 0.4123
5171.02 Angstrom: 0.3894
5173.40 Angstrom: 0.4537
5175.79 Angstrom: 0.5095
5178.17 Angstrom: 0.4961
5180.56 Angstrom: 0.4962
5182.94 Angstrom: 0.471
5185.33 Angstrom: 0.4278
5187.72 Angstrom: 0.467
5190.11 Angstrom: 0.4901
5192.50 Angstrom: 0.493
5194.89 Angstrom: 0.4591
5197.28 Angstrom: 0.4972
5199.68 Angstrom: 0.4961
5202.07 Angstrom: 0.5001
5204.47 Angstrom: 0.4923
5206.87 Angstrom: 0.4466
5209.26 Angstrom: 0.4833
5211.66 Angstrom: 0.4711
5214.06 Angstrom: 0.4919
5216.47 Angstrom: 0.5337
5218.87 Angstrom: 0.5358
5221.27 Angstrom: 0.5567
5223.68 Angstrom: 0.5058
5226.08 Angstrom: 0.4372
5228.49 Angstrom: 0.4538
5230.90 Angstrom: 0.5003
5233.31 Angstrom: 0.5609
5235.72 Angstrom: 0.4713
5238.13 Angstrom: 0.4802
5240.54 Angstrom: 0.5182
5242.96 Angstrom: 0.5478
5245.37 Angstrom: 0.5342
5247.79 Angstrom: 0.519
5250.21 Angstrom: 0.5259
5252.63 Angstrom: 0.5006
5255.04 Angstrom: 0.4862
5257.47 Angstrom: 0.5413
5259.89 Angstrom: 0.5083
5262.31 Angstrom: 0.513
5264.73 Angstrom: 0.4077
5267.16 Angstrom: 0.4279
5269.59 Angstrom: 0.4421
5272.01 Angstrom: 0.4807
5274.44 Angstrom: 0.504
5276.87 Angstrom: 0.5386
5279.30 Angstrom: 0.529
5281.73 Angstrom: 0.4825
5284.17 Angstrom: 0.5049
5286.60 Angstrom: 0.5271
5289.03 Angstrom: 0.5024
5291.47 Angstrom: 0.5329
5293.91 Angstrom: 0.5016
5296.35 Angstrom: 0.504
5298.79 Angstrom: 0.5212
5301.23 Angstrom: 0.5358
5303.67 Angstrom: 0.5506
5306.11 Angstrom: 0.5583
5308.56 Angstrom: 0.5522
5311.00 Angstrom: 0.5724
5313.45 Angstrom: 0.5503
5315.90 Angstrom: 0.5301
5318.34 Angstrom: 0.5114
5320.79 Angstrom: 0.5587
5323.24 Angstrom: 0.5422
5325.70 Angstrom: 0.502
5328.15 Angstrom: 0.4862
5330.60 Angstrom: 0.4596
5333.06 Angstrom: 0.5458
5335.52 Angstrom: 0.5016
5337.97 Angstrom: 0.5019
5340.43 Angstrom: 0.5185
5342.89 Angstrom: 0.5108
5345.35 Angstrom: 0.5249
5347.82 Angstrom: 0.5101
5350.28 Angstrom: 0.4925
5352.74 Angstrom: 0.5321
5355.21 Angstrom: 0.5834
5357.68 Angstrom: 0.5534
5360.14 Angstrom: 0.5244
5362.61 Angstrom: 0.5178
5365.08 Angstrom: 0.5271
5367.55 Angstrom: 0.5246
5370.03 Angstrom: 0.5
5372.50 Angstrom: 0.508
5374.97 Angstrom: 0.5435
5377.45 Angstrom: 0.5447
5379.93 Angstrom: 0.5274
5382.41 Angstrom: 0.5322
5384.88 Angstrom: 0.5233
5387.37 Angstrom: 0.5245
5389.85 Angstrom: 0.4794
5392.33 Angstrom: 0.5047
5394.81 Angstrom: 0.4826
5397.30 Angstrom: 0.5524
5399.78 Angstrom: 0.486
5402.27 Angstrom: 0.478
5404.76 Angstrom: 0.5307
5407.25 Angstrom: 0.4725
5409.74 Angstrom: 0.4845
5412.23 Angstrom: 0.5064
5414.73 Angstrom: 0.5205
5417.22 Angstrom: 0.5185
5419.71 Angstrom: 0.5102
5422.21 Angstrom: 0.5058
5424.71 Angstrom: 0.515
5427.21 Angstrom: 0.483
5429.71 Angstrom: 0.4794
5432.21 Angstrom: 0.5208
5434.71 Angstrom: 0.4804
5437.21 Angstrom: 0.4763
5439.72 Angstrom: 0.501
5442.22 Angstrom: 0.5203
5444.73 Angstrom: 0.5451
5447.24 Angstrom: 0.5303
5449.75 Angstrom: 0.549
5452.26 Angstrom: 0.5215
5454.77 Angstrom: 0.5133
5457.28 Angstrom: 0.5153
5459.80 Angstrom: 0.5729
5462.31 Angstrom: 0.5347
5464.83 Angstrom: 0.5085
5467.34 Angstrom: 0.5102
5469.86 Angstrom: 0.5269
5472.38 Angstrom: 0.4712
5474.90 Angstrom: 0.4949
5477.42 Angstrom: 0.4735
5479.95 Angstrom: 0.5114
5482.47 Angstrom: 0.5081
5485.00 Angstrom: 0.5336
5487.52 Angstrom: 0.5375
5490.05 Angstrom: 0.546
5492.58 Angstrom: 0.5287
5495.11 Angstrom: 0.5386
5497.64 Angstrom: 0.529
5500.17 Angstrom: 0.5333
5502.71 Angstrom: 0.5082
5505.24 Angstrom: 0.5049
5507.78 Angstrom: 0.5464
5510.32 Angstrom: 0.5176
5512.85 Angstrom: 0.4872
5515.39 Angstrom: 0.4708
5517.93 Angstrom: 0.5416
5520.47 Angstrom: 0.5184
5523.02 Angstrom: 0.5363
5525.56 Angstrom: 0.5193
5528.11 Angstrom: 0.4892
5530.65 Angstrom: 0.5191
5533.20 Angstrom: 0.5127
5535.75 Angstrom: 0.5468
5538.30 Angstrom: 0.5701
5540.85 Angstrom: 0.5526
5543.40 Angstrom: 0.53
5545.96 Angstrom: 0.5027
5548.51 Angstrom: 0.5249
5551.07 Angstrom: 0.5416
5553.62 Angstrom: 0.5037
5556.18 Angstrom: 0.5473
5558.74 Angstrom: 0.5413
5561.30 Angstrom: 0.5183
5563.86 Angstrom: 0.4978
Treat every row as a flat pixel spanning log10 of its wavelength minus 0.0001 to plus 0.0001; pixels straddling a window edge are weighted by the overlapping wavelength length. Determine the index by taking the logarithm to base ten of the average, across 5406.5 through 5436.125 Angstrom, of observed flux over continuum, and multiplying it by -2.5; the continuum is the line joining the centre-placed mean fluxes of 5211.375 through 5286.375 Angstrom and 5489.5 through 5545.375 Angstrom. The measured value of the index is 0.03 mag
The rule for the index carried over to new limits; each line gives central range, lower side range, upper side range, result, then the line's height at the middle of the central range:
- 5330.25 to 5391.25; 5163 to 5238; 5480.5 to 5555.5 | -0.04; 0.502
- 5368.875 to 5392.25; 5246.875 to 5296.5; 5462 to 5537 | -0.03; 0.507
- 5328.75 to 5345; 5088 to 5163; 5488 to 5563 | 0.02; 0.515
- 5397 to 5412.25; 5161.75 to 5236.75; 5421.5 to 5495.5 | 0.02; 0.508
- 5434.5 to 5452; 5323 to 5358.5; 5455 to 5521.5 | 0.00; 0.518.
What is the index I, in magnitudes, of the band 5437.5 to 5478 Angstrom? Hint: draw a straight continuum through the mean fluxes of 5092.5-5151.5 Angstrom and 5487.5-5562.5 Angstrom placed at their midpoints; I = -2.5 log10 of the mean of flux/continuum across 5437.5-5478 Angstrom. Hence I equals 0.01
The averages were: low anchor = 0.506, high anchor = 0.525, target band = 0.518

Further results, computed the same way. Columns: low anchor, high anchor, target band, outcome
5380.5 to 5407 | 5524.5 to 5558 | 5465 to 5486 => 0.03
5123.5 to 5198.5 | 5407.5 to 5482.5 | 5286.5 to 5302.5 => -0.05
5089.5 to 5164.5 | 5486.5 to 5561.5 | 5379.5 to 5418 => 0.02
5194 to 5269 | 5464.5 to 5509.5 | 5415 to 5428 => 0.01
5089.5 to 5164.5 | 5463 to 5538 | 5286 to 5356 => -0.03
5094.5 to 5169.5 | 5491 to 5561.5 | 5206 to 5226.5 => 0.01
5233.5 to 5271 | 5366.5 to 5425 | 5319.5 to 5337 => -0.02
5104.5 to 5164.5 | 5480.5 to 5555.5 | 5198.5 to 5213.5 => 0.05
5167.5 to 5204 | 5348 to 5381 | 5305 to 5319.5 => -0.07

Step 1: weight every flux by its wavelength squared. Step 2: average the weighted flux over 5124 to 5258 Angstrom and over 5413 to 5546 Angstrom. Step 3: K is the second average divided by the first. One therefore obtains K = 1.2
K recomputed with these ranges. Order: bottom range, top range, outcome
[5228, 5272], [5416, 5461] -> 1.11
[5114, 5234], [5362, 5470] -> 1.15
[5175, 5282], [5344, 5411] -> 1.11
